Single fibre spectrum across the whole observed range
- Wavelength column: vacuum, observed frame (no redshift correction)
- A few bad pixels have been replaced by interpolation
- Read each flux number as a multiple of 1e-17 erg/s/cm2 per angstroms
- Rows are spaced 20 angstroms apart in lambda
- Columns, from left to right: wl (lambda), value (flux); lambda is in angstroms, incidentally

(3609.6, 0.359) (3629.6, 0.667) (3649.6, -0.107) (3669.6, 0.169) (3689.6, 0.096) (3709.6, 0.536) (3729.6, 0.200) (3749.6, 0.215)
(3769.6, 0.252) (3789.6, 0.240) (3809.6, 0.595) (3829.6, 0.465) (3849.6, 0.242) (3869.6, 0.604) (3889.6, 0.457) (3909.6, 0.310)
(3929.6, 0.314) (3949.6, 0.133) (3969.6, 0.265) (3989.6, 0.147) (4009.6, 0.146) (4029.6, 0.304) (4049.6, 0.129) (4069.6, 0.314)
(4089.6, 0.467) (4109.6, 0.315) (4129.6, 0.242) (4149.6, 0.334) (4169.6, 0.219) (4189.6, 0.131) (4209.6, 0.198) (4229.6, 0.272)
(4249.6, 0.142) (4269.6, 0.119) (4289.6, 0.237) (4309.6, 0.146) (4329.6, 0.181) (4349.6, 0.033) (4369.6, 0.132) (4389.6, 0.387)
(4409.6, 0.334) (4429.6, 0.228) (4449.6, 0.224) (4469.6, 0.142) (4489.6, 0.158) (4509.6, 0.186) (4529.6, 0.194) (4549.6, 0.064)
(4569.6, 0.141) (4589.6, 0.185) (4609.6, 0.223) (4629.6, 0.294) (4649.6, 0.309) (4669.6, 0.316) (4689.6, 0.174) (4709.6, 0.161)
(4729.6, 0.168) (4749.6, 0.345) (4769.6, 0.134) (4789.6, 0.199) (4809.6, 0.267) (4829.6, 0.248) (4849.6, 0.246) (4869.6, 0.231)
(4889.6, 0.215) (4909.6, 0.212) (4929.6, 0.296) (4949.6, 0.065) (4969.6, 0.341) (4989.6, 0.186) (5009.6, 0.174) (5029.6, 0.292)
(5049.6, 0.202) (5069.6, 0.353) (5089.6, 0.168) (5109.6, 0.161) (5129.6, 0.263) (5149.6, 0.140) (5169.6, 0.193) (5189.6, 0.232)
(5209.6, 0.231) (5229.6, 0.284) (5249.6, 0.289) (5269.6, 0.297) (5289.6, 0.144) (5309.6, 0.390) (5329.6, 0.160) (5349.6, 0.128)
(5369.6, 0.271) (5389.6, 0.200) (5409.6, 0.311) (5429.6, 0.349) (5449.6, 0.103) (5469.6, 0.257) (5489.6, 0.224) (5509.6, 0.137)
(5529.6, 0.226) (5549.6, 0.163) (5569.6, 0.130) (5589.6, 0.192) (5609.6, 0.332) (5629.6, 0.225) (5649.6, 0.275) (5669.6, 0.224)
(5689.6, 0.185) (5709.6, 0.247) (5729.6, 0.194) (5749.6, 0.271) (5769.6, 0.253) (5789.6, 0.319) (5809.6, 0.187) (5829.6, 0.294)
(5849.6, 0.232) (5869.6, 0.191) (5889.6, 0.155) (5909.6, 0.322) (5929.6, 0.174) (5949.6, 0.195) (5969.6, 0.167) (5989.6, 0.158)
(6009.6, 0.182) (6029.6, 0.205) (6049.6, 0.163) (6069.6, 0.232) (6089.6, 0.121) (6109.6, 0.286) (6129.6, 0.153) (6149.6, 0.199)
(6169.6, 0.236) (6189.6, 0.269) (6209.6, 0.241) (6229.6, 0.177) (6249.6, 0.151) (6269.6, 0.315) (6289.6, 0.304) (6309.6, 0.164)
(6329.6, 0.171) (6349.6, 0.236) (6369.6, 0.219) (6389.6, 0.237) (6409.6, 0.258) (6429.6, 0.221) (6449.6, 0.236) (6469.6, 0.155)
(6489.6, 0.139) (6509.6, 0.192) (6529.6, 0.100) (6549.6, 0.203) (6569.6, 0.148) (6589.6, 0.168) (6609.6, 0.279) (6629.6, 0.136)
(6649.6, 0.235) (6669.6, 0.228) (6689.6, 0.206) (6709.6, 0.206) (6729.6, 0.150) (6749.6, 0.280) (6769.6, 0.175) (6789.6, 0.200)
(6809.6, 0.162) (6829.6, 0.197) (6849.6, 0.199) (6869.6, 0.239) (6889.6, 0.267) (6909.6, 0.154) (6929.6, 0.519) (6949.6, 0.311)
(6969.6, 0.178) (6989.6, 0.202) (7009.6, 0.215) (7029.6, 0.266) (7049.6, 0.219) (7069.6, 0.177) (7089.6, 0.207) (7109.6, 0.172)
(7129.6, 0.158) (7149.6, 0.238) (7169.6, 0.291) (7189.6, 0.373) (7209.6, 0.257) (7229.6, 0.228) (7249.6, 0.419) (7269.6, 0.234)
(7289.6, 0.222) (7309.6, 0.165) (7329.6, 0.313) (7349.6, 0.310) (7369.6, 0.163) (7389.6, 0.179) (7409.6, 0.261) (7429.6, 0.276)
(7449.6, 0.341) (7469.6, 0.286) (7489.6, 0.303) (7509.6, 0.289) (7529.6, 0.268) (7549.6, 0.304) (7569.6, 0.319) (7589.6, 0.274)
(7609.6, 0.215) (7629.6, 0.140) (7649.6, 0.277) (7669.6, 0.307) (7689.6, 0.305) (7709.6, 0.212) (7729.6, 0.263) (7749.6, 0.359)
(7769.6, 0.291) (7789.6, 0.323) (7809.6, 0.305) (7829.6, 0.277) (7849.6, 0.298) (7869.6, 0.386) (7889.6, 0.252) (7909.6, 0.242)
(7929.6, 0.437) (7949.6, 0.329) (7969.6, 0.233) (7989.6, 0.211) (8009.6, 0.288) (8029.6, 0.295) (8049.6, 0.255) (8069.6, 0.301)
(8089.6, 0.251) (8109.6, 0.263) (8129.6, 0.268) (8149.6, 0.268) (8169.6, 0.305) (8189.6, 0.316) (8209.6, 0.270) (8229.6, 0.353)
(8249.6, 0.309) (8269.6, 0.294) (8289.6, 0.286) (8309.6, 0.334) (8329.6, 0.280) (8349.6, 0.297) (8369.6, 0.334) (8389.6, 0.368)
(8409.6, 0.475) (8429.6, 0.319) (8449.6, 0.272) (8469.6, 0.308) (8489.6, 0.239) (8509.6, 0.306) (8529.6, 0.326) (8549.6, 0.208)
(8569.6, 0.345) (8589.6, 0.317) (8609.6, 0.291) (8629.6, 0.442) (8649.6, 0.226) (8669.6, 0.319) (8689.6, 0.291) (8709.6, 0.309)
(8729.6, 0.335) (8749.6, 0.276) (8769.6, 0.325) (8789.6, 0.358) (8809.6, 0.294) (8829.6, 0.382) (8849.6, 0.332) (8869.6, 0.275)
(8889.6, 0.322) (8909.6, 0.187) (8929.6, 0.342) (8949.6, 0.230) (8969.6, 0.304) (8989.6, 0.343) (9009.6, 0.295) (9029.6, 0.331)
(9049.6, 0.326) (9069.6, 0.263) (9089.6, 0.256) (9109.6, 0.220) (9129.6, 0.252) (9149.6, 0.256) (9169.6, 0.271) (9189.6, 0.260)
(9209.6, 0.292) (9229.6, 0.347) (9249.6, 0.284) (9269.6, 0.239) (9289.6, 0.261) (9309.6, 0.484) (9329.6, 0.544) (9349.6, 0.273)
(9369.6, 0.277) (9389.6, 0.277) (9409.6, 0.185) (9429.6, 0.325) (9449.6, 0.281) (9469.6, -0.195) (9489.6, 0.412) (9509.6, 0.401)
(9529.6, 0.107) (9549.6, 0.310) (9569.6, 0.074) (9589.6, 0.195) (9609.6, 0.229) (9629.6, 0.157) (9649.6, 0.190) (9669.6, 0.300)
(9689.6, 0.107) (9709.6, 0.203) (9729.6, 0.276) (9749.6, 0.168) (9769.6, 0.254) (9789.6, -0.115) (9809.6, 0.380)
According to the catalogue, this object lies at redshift 0.859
